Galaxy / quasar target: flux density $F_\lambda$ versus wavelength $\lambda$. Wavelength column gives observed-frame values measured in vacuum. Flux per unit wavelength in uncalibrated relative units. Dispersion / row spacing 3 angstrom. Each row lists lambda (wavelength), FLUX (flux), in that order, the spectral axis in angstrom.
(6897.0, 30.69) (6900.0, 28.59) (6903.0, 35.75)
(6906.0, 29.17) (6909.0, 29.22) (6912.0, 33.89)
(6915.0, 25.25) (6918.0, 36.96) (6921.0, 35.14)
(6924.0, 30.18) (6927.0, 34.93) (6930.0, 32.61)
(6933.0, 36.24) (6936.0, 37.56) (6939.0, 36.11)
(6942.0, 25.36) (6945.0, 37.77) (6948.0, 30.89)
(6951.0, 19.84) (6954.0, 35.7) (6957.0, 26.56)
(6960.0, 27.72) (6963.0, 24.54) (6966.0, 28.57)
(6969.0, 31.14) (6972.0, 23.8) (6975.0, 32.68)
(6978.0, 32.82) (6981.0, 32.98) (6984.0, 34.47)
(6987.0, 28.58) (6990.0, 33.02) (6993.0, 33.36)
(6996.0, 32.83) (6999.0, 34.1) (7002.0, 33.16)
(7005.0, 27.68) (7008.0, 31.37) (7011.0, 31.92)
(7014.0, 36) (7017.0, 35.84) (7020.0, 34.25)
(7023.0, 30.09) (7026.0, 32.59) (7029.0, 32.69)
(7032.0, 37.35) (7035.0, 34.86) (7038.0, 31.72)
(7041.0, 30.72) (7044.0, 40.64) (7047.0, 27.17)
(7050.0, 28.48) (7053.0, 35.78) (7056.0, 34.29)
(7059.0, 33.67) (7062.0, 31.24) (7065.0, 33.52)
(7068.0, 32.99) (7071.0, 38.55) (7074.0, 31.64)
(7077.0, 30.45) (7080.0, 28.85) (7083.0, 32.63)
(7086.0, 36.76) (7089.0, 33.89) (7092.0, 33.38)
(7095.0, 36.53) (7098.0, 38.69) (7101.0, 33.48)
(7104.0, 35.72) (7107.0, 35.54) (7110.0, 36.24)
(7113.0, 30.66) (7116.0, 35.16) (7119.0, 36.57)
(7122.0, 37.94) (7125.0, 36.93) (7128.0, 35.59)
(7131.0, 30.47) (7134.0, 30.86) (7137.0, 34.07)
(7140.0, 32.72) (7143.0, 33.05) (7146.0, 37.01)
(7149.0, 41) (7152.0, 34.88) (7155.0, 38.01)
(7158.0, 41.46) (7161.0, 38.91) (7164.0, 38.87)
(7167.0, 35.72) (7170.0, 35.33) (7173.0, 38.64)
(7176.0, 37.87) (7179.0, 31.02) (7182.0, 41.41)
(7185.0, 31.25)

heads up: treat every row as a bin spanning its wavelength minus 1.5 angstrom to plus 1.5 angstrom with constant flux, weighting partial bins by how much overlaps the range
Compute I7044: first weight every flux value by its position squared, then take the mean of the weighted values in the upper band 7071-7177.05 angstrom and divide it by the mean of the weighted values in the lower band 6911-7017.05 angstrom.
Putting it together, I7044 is 1.2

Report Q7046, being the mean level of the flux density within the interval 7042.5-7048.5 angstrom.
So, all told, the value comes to 33.9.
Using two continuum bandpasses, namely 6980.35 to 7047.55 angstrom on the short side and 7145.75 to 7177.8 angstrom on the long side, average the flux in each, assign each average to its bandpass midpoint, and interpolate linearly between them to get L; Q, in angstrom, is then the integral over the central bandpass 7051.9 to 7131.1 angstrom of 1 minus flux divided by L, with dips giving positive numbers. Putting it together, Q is 2.7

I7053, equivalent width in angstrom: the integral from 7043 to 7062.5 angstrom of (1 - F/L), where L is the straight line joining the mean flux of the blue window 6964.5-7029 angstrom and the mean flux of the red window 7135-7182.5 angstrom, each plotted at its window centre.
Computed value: 0.4 angstrom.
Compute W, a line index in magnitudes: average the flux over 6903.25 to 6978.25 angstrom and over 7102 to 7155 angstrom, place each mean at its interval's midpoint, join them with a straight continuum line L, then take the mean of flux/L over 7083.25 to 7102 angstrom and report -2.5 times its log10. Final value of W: -0.03 mag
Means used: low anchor 31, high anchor 35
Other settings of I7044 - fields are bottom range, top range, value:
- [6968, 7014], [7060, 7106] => 1.10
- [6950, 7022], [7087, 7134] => 1.17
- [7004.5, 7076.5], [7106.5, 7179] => 1.11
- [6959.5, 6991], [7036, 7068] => 1.11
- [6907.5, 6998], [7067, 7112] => 1.14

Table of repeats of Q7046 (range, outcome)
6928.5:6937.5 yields 35.5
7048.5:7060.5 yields 33.1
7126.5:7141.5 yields 32.7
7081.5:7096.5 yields 34.6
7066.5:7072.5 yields 35.8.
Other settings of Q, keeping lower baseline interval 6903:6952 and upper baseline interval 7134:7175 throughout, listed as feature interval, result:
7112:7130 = 0.3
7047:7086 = 2.6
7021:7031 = 0.6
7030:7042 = 0.2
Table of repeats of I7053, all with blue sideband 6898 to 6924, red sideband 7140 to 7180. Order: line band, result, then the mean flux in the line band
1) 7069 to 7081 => 0.9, 32.5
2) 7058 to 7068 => 0.6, 32.8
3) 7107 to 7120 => 0.5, 34.7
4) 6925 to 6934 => -0.6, 34.3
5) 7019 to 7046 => 0.4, 33.7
